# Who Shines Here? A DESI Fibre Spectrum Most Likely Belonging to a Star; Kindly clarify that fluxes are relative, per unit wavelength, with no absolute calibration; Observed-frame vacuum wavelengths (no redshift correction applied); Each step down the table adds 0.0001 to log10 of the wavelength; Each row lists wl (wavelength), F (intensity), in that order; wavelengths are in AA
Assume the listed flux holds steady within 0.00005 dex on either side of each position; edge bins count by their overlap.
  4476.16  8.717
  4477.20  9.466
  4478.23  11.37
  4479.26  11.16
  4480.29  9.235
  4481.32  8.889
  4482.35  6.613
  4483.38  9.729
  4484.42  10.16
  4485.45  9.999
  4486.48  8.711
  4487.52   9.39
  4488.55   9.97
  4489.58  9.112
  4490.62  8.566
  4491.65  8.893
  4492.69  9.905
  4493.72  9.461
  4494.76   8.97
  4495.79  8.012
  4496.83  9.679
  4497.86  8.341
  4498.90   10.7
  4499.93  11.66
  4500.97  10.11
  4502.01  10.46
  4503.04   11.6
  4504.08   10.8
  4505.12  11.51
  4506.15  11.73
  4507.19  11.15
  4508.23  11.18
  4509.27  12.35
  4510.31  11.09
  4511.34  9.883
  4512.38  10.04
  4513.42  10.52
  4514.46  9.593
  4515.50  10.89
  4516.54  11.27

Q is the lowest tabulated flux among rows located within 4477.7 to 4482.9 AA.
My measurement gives 6.613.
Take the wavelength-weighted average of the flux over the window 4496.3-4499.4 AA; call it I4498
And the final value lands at 9.55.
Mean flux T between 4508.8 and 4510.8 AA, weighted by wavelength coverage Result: 11.7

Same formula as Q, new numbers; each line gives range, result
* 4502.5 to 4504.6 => 10.8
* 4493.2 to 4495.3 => 8.97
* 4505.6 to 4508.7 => 11.15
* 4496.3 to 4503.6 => 8.341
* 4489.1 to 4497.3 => 8.012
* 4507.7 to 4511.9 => 9.883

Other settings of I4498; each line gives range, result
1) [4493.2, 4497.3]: 9.02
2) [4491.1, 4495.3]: 9.3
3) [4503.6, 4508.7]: 11.3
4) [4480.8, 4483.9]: 8.42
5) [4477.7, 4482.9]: 9.47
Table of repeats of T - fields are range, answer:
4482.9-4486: 9.94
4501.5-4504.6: 11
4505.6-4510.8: 11.5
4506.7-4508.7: 11.2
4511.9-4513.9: 10.3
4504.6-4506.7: 11.6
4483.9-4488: 9.55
